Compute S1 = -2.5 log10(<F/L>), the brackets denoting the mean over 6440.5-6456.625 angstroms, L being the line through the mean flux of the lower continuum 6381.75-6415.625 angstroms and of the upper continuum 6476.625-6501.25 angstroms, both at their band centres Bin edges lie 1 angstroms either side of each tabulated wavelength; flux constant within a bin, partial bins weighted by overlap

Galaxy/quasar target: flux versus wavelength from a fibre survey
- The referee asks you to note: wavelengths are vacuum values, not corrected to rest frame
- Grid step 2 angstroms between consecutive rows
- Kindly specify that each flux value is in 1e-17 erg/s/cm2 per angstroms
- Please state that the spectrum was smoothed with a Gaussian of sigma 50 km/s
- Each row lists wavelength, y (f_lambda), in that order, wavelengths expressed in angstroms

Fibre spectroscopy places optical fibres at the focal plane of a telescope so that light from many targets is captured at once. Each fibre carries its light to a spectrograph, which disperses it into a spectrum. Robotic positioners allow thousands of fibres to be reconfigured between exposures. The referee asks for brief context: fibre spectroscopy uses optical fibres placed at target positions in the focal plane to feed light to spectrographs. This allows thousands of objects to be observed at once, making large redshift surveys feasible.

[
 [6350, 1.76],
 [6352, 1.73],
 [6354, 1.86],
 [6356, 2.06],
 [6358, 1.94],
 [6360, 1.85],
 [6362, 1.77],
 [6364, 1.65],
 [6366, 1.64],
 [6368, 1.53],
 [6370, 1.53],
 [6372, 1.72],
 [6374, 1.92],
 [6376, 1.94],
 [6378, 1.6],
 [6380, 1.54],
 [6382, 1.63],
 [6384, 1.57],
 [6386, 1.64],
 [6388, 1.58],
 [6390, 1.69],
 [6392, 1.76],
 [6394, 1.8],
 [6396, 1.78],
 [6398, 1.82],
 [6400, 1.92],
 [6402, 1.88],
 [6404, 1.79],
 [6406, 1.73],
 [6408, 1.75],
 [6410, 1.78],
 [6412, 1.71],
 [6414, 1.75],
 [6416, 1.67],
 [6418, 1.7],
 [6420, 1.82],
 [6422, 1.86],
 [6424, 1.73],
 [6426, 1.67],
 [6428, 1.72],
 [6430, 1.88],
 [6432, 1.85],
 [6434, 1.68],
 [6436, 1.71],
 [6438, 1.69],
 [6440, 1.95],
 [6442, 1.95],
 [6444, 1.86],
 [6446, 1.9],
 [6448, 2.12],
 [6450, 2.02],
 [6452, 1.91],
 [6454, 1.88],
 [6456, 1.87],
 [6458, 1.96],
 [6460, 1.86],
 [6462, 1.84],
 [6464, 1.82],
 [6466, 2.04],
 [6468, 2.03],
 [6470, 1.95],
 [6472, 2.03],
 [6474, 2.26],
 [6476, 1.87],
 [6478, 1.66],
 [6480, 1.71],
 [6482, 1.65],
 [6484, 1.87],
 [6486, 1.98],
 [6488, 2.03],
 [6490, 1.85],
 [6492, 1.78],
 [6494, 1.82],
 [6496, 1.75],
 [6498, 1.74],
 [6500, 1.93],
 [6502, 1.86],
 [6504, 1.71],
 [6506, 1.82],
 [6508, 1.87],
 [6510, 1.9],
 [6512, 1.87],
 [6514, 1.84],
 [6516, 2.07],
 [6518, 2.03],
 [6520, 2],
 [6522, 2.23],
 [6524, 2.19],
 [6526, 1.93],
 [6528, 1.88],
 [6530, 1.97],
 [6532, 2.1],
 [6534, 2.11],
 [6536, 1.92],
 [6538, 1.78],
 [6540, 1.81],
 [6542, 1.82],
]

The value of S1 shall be -0.09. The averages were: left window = 1.74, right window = 1.82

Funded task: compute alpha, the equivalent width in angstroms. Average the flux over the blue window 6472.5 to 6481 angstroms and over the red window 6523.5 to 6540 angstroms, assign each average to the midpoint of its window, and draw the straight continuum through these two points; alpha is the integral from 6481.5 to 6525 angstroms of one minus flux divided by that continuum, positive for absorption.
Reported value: 0.52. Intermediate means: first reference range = 1.88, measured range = 1.9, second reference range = 1.97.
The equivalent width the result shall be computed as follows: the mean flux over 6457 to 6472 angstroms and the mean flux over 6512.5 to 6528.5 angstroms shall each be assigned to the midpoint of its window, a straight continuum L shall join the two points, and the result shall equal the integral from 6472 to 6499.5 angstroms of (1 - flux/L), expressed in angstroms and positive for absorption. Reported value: 1.6 angstroms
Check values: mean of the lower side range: 1.94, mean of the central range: 1.85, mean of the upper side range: 2.02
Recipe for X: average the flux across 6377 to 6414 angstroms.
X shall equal 1.72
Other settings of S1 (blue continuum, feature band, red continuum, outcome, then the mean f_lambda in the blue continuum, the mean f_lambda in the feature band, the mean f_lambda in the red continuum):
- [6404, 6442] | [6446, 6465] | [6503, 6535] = -0.050 mag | 1.76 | 1.92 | 1.97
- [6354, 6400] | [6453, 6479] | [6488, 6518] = -0.063 mag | 1.73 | 1.93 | 1.86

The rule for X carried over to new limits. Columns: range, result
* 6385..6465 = 1.81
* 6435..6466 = 1.89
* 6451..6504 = 1.88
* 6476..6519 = 1.85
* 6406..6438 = 1.75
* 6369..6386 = 1.68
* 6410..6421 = 1.73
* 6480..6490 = 1.86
